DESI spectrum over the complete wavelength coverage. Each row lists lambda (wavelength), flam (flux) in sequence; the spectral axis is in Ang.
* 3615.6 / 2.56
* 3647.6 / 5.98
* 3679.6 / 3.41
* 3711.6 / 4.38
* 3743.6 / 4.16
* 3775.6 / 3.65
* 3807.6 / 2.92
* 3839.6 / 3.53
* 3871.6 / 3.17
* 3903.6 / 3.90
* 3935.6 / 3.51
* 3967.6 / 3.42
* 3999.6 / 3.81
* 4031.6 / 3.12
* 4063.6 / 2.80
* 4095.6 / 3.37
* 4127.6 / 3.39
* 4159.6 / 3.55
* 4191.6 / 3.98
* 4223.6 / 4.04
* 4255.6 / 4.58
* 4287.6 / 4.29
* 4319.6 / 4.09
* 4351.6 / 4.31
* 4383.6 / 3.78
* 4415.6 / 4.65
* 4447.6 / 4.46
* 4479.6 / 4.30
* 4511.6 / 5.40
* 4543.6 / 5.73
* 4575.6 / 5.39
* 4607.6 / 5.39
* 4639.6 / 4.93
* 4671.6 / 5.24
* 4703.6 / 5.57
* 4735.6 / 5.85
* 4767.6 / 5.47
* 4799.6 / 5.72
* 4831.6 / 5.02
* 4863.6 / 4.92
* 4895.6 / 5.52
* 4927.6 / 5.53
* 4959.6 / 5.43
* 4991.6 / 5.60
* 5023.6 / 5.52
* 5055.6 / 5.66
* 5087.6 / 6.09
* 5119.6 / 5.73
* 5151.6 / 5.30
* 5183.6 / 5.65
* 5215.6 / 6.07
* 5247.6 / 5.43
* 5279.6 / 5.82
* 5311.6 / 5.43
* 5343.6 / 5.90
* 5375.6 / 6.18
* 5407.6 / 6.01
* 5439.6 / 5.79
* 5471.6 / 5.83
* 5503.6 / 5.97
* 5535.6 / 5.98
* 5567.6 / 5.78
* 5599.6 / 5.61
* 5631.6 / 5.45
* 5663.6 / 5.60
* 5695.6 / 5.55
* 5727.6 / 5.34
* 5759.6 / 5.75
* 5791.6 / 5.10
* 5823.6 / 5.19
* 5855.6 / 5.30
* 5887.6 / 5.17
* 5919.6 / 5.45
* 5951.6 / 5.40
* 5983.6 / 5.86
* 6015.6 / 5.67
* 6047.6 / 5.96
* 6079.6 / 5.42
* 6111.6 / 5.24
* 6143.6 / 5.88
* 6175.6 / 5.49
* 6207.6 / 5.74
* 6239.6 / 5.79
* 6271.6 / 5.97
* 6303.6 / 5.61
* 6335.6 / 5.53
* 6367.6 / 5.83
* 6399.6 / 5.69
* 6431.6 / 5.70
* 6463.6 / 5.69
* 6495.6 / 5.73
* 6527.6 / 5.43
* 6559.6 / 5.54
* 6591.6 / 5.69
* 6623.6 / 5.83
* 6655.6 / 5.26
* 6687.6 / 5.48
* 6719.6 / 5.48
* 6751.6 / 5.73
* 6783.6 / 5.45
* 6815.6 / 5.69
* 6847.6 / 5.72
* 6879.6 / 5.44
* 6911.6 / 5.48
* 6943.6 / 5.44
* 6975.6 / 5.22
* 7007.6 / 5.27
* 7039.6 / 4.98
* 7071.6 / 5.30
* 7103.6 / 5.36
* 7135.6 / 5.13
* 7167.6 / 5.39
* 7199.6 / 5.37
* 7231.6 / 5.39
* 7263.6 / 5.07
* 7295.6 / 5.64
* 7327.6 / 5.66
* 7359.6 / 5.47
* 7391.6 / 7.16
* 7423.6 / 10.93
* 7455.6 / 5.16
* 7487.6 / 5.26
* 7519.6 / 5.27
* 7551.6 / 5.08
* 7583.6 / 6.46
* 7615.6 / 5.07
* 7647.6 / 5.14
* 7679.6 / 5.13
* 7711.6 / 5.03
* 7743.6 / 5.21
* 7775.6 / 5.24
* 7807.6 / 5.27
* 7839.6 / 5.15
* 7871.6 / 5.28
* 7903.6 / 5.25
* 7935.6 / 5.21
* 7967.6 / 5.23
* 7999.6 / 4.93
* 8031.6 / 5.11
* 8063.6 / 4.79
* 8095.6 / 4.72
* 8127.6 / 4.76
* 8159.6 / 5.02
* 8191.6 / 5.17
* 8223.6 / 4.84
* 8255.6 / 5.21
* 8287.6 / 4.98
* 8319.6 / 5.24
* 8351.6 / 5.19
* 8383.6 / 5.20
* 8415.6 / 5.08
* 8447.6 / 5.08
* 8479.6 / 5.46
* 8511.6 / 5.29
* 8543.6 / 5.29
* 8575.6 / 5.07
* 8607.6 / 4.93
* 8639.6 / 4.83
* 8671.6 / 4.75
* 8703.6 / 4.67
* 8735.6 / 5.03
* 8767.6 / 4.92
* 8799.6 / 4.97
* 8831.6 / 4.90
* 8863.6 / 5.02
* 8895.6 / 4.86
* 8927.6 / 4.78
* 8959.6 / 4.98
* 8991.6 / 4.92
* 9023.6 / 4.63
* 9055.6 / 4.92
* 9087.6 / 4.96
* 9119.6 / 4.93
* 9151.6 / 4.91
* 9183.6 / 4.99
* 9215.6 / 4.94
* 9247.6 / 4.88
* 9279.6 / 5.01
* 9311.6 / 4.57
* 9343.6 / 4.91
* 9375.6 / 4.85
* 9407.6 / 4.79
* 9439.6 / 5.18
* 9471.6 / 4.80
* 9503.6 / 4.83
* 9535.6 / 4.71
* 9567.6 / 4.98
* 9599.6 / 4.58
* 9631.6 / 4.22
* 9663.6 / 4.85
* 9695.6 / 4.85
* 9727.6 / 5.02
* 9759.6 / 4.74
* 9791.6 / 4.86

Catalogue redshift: 0.13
